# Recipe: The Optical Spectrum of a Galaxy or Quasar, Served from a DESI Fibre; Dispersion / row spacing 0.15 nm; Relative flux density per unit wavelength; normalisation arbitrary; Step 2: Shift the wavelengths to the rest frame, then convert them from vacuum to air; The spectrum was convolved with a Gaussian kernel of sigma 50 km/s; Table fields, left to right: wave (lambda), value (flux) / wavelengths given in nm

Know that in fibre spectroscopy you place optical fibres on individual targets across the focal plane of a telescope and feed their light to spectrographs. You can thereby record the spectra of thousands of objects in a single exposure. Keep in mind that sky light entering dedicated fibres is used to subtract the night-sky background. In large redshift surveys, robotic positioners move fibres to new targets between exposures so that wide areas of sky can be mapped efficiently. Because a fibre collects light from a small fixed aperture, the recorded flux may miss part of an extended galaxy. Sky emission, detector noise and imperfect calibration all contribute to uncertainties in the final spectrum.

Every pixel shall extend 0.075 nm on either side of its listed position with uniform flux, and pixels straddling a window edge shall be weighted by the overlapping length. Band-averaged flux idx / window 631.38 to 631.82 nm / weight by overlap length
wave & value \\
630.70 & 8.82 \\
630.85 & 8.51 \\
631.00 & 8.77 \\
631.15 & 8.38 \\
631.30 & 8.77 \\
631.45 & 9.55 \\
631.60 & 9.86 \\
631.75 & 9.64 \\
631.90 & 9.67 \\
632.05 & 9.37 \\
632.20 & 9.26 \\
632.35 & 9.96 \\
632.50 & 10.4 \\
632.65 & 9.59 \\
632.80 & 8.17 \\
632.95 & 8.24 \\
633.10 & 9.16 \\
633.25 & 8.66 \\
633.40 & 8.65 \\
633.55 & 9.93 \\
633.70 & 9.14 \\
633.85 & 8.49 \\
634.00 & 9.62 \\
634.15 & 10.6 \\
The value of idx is 9.69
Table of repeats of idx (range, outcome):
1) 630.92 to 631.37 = 8.64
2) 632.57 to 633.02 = 8.69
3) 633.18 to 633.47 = 8.66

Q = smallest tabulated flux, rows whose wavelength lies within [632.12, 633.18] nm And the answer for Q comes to 8.17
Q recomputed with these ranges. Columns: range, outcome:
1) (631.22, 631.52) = 8.77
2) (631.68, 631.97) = 9.64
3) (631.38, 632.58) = 9.26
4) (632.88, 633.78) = 8.24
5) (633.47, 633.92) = 8.49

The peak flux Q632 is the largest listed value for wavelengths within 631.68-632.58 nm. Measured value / 10.4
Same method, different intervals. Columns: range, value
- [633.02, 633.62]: 9.93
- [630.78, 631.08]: 8.77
